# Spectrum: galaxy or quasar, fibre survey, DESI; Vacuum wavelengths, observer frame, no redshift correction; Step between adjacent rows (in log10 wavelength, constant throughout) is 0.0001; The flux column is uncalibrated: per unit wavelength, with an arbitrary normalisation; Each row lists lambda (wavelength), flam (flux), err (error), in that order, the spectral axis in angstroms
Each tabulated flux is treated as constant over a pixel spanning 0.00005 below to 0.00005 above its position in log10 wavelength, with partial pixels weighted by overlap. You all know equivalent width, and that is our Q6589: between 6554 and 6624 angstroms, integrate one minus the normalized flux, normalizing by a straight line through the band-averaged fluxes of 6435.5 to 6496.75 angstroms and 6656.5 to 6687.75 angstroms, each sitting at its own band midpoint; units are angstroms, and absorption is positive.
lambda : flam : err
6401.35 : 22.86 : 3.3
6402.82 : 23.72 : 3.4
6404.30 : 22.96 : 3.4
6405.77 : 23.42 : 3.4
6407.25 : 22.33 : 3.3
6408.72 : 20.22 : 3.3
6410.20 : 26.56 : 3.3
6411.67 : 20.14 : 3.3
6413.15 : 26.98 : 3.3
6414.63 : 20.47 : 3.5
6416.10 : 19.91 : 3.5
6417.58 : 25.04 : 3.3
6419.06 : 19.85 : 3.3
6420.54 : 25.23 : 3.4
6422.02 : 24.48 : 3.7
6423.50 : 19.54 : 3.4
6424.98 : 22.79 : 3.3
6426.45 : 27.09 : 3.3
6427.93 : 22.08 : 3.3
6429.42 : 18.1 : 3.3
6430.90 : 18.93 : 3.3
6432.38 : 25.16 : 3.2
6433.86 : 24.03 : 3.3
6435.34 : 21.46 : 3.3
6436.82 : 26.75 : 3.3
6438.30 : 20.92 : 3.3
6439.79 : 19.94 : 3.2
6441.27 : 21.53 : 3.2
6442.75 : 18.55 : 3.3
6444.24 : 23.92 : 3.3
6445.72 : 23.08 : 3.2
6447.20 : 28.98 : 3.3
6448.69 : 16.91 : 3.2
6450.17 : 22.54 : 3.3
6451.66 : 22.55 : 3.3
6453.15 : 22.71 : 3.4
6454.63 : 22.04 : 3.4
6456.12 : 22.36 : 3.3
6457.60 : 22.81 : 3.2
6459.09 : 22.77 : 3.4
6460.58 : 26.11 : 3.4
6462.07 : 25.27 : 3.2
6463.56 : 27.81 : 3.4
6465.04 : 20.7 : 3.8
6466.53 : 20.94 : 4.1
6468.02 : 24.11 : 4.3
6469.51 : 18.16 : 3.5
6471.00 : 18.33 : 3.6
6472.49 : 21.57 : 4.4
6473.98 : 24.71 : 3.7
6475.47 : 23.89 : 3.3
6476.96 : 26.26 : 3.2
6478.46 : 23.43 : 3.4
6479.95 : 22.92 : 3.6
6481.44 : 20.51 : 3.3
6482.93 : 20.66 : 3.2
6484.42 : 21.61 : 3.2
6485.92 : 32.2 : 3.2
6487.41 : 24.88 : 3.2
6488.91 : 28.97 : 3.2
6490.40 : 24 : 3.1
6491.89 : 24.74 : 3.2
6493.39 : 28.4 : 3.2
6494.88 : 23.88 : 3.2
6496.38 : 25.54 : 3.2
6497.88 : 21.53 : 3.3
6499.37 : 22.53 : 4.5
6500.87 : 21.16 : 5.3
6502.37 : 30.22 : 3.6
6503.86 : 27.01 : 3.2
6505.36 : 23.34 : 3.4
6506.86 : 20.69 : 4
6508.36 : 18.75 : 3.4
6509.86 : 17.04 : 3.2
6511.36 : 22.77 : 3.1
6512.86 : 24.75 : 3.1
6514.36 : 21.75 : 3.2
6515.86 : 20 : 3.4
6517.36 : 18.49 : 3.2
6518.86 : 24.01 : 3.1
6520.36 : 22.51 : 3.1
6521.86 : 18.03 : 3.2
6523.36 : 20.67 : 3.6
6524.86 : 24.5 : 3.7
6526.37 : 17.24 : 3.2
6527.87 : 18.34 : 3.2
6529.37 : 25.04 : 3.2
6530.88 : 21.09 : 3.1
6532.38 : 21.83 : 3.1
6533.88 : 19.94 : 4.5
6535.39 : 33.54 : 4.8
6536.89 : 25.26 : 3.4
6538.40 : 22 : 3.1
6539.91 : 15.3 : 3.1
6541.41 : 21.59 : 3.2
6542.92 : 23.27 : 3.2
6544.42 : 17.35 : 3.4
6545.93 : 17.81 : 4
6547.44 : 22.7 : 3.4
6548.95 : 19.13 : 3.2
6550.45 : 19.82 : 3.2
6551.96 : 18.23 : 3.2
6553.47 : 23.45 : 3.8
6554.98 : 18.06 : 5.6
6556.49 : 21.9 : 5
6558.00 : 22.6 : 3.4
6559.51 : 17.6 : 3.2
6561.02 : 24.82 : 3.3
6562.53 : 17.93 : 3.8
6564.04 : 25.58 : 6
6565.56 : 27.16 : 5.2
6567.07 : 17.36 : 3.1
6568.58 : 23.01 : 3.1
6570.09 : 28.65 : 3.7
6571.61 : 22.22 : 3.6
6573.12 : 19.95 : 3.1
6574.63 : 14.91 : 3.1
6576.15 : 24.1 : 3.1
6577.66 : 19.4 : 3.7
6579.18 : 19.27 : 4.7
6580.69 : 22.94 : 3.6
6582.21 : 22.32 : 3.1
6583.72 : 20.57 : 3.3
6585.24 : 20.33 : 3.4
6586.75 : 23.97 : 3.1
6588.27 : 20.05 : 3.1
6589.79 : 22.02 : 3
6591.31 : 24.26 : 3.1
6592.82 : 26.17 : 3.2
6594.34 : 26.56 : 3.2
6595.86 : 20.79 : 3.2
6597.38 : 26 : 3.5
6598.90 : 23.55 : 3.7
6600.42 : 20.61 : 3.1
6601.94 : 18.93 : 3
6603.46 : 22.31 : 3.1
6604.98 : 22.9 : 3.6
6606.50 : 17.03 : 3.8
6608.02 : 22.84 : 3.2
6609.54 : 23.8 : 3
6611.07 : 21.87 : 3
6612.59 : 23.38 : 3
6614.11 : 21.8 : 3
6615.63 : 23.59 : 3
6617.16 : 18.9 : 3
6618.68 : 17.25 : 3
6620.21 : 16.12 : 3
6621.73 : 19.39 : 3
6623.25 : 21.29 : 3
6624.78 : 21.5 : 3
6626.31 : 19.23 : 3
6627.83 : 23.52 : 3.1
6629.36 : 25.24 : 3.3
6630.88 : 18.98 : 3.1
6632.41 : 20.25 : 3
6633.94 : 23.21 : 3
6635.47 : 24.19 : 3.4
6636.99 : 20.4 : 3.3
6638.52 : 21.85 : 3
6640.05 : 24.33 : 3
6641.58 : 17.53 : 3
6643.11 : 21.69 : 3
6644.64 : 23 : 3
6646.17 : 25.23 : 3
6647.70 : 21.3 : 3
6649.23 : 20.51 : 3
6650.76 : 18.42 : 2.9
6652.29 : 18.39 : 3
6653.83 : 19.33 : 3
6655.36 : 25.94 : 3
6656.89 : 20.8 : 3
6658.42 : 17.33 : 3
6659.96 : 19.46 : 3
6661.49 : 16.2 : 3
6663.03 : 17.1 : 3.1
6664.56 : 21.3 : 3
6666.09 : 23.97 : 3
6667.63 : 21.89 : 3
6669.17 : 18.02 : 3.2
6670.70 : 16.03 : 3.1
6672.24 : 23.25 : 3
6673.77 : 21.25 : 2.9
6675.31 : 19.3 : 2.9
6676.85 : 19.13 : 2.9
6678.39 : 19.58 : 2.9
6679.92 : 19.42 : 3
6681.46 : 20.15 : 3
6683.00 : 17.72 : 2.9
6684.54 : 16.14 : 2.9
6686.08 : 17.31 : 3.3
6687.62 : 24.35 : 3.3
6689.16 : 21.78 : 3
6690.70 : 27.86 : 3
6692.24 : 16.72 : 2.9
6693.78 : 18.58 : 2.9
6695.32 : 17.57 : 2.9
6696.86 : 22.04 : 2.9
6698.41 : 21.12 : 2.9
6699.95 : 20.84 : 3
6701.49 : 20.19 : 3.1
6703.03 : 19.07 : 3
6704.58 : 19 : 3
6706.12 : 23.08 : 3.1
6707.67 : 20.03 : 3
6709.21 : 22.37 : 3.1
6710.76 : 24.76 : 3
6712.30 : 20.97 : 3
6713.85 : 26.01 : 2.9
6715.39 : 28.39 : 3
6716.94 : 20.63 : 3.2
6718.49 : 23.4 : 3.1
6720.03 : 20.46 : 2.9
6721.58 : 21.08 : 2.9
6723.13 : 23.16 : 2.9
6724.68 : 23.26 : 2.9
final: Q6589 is -2.3 angstroms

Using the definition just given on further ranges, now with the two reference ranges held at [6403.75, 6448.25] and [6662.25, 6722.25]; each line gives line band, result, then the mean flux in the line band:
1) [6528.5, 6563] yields 0.8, 21.3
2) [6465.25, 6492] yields -1.3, 23.4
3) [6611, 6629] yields 0.5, 20.7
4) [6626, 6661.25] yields -0.2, 21.3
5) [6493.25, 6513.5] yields -1.0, 23.2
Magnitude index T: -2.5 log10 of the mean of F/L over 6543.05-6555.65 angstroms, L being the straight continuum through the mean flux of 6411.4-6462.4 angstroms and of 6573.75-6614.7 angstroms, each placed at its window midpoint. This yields 0.12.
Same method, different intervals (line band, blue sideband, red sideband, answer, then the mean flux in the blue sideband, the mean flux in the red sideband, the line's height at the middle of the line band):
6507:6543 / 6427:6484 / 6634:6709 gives 0.015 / 22.5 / 20.5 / 21.8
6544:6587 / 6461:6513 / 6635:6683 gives 0.049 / 23.5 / 20.5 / 22.1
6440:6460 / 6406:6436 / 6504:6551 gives -0.006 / 22.5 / 21.3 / 22.2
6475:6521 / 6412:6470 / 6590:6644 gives -0.054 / 22.6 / 21.8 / 22.3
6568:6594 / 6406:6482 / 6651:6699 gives -0.053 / 22.6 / 19.9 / 21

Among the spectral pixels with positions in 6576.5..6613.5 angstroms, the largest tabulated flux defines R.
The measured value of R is 26.56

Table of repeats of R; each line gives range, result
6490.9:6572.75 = 33.54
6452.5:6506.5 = 32.2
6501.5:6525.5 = 30.22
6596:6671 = 26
